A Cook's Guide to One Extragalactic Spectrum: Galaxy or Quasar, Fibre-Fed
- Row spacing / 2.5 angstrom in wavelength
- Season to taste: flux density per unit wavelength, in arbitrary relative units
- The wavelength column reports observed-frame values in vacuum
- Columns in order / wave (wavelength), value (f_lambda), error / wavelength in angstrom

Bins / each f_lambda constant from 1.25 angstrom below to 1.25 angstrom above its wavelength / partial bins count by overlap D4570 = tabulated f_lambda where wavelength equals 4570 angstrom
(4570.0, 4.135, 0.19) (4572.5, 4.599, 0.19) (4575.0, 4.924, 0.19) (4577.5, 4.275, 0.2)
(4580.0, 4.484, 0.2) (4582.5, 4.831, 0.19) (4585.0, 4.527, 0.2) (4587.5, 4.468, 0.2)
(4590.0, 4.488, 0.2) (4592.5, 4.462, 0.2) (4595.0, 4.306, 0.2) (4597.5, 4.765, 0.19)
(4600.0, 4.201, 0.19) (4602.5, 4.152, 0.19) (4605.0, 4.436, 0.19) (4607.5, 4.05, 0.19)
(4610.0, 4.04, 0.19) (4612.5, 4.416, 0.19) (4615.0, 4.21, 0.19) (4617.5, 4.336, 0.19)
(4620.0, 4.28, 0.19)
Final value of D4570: 4.135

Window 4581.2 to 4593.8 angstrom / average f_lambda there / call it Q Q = 4.55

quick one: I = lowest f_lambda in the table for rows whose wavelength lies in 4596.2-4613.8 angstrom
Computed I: 4.04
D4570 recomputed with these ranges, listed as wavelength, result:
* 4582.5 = 4.831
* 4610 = 4.04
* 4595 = 4.306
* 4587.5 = 4.468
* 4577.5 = 4.275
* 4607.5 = 4.05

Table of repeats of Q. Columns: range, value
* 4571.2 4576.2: 4.75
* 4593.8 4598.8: 4.53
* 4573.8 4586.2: 4.61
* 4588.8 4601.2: 4.45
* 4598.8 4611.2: 4.18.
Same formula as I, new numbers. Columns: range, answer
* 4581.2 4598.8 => 4.306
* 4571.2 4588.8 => 4.275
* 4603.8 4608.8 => 4.05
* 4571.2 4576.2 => 4.599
